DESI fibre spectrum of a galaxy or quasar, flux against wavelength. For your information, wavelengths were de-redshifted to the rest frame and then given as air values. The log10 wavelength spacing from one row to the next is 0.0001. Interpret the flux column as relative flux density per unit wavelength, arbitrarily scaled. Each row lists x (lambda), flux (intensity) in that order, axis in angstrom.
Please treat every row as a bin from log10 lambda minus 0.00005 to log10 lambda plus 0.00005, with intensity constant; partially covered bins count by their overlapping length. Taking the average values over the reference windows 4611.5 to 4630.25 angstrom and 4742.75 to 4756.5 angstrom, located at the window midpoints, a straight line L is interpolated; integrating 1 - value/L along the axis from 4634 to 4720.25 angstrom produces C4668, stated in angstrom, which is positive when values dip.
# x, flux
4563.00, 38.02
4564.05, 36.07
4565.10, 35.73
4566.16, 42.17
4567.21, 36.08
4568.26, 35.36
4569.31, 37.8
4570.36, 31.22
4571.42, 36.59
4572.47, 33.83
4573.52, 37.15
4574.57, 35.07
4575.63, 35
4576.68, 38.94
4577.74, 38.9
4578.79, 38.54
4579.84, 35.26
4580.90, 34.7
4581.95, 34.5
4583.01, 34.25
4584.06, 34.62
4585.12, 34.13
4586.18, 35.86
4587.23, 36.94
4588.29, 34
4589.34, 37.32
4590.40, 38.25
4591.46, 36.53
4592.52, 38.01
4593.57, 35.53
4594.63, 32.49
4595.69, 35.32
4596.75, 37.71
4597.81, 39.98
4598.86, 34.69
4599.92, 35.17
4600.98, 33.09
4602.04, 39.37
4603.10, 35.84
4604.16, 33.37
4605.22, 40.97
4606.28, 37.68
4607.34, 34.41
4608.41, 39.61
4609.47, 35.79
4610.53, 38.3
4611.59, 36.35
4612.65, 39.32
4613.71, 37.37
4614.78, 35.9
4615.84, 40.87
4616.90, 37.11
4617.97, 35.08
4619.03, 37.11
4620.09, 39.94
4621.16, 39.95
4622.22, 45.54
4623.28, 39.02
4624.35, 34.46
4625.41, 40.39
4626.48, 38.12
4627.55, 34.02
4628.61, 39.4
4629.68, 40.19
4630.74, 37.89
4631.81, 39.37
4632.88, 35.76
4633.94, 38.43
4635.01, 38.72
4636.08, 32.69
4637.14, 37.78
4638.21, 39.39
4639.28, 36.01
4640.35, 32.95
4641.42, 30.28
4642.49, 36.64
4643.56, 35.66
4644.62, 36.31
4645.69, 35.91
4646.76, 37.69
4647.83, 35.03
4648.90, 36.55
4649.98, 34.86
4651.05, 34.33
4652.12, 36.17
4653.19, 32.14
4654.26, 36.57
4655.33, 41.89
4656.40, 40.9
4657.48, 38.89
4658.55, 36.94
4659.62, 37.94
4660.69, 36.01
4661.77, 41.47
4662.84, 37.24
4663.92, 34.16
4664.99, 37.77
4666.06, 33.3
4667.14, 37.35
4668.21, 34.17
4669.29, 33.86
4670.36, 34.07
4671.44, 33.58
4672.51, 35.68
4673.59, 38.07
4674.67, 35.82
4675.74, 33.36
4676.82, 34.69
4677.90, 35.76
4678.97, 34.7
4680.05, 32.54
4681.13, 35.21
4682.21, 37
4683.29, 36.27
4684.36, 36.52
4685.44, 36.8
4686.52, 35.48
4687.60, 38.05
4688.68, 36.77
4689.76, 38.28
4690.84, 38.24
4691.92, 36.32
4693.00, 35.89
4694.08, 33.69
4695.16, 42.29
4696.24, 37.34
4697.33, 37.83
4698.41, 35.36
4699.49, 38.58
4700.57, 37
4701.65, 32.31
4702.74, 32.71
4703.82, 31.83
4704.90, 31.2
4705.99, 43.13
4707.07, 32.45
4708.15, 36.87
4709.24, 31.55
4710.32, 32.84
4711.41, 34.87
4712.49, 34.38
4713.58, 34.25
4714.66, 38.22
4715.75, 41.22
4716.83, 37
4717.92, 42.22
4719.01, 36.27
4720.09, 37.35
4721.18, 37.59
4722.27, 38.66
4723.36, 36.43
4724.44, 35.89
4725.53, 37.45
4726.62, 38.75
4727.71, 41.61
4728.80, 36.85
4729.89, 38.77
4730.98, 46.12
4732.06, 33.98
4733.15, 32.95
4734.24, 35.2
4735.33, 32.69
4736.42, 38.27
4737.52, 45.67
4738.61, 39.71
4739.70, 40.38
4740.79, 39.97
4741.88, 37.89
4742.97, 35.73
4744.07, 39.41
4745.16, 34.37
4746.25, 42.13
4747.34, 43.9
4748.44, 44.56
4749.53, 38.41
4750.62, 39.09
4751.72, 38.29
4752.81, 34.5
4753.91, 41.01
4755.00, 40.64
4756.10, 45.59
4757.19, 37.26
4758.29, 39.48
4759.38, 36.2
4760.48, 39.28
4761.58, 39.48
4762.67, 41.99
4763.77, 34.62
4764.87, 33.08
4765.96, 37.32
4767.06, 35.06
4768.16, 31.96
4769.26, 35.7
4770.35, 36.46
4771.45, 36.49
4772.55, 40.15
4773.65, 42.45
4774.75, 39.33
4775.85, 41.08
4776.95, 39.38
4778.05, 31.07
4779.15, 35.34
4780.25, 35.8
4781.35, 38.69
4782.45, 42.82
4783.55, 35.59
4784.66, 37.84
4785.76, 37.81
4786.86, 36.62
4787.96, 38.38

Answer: 6.4 angstrom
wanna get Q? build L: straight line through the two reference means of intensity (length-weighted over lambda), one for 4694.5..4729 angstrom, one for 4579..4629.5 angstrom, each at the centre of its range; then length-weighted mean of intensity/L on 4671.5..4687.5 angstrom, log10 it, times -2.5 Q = 0.03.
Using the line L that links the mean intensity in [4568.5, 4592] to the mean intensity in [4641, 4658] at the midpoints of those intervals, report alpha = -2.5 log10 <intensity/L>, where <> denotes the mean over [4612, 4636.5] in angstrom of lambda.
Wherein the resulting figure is -0.06 mag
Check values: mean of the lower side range 35.9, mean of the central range 38.1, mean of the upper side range 36.3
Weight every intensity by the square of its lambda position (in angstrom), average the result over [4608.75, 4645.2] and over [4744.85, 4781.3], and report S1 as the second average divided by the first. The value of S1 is 1.08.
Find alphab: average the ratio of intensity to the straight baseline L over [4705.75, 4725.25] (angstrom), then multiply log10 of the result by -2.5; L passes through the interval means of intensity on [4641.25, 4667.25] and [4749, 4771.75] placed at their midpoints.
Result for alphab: 0.02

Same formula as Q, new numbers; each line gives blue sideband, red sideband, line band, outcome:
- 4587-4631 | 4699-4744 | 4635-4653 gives 0.051 mag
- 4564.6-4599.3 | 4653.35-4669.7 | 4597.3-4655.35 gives -0.009 mag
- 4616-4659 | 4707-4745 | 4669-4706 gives 0.045 mag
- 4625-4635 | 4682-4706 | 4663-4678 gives 0.056 mag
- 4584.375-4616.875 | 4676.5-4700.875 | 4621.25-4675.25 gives -0.005 mag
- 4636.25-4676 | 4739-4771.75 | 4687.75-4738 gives 0.016 mag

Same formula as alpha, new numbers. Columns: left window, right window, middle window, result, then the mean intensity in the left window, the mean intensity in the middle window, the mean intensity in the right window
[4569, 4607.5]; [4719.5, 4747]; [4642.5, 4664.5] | 0.005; 36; 36.8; 38.2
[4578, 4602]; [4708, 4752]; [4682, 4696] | 0.009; 35.9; 37.1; 38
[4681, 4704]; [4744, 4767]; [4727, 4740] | -0.011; 36.4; 38.5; 39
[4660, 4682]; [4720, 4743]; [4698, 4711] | 0.070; 35.5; 34.6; 38.2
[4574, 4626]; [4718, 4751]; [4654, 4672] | 0.025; 36.9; 36.8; 38.6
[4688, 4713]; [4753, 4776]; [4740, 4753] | -0.047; 35.7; 39.2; 38.2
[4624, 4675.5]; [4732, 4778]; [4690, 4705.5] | 0.045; 36.5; 35.8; 38.3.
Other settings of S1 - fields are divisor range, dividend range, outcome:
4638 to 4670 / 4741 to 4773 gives 1.10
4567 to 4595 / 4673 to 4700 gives 1.06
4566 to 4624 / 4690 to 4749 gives 1.07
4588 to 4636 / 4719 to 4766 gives 1.09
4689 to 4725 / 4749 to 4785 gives 1.07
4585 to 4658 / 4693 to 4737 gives 1.03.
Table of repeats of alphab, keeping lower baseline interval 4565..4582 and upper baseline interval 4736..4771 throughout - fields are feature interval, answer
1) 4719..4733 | 0.007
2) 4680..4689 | 0.045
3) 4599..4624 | -0.023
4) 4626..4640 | -0.010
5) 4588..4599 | 0.004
